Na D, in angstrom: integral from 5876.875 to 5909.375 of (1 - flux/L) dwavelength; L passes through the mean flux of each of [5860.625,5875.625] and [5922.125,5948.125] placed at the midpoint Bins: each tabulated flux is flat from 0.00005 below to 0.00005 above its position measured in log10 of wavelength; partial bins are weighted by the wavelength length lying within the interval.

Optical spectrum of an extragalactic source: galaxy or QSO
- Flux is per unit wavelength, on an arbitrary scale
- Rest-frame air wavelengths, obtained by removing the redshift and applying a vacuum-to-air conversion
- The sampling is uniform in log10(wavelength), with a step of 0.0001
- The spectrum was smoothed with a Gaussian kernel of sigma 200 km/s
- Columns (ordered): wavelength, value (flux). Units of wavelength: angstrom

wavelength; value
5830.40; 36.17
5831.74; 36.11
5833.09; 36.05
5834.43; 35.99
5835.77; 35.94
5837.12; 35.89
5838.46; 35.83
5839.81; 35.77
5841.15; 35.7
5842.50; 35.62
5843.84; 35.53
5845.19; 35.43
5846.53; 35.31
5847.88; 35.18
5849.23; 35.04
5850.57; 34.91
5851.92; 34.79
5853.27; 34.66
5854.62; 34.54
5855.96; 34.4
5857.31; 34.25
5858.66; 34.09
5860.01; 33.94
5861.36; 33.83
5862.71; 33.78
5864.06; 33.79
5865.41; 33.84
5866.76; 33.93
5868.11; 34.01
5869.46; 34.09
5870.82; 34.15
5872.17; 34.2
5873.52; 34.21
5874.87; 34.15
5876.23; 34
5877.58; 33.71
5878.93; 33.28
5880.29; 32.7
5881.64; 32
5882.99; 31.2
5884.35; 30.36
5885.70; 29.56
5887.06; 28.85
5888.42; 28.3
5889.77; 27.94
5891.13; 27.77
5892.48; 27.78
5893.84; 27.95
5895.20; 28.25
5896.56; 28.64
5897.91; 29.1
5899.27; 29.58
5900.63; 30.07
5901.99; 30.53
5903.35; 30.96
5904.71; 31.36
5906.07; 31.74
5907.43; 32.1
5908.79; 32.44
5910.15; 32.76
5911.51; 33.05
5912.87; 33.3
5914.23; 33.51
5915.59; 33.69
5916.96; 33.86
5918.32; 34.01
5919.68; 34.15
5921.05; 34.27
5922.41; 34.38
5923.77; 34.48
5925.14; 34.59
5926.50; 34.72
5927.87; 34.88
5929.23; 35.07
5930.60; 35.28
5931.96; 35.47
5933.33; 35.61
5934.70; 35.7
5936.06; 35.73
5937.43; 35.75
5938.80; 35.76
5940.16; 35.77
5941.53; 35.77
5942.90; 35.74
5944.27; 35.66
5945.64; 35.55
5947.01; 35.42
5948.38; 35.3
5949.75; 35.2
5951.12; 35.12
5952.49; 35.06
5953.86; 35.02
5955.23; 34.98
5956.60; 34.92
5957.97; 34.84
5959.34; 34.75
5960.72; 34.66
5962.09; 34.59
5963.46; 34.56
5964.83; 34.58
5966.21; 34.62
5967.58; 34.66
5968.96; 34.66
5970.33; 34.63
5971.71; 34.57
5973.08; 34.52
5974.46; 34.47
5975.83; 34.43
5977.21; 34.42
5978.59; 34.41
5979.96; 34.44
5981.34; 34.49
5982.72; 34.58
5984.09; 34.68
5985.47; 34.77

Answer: 4.0 angstrom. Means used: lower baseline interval 34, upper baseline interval 35.3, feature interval 30.3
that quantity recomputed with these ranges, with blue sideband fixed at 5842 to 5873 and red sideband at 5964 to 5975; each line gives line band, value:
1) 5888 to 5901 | 2.3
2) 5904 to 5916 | 0.7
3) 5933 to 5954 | -0.6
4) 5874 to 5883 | 0.3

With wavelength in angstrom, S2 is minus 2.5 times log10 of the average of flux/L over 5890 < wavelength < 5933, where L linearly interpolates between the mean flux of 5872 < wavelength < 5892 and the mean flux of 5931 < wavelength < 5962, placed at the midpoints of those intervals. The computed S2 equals 0.033 mag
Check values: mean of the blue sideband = 31.4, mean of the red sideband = 35.3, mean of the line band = 32.2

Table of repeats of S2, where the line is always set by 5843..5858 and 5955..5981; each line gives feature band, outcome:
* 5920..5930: 0.004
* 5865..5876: 0.026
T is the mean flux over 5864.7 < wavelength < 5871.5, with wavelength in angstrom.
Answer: 34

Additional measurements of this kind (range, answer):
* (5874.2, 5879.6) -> 33.8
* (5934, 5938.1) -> 35.7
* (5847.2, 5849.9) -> 35.1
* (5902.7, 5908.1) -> 31.5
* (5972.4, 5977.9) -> 34.4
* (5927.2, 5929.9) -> 35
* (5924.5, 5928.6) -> 34.8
